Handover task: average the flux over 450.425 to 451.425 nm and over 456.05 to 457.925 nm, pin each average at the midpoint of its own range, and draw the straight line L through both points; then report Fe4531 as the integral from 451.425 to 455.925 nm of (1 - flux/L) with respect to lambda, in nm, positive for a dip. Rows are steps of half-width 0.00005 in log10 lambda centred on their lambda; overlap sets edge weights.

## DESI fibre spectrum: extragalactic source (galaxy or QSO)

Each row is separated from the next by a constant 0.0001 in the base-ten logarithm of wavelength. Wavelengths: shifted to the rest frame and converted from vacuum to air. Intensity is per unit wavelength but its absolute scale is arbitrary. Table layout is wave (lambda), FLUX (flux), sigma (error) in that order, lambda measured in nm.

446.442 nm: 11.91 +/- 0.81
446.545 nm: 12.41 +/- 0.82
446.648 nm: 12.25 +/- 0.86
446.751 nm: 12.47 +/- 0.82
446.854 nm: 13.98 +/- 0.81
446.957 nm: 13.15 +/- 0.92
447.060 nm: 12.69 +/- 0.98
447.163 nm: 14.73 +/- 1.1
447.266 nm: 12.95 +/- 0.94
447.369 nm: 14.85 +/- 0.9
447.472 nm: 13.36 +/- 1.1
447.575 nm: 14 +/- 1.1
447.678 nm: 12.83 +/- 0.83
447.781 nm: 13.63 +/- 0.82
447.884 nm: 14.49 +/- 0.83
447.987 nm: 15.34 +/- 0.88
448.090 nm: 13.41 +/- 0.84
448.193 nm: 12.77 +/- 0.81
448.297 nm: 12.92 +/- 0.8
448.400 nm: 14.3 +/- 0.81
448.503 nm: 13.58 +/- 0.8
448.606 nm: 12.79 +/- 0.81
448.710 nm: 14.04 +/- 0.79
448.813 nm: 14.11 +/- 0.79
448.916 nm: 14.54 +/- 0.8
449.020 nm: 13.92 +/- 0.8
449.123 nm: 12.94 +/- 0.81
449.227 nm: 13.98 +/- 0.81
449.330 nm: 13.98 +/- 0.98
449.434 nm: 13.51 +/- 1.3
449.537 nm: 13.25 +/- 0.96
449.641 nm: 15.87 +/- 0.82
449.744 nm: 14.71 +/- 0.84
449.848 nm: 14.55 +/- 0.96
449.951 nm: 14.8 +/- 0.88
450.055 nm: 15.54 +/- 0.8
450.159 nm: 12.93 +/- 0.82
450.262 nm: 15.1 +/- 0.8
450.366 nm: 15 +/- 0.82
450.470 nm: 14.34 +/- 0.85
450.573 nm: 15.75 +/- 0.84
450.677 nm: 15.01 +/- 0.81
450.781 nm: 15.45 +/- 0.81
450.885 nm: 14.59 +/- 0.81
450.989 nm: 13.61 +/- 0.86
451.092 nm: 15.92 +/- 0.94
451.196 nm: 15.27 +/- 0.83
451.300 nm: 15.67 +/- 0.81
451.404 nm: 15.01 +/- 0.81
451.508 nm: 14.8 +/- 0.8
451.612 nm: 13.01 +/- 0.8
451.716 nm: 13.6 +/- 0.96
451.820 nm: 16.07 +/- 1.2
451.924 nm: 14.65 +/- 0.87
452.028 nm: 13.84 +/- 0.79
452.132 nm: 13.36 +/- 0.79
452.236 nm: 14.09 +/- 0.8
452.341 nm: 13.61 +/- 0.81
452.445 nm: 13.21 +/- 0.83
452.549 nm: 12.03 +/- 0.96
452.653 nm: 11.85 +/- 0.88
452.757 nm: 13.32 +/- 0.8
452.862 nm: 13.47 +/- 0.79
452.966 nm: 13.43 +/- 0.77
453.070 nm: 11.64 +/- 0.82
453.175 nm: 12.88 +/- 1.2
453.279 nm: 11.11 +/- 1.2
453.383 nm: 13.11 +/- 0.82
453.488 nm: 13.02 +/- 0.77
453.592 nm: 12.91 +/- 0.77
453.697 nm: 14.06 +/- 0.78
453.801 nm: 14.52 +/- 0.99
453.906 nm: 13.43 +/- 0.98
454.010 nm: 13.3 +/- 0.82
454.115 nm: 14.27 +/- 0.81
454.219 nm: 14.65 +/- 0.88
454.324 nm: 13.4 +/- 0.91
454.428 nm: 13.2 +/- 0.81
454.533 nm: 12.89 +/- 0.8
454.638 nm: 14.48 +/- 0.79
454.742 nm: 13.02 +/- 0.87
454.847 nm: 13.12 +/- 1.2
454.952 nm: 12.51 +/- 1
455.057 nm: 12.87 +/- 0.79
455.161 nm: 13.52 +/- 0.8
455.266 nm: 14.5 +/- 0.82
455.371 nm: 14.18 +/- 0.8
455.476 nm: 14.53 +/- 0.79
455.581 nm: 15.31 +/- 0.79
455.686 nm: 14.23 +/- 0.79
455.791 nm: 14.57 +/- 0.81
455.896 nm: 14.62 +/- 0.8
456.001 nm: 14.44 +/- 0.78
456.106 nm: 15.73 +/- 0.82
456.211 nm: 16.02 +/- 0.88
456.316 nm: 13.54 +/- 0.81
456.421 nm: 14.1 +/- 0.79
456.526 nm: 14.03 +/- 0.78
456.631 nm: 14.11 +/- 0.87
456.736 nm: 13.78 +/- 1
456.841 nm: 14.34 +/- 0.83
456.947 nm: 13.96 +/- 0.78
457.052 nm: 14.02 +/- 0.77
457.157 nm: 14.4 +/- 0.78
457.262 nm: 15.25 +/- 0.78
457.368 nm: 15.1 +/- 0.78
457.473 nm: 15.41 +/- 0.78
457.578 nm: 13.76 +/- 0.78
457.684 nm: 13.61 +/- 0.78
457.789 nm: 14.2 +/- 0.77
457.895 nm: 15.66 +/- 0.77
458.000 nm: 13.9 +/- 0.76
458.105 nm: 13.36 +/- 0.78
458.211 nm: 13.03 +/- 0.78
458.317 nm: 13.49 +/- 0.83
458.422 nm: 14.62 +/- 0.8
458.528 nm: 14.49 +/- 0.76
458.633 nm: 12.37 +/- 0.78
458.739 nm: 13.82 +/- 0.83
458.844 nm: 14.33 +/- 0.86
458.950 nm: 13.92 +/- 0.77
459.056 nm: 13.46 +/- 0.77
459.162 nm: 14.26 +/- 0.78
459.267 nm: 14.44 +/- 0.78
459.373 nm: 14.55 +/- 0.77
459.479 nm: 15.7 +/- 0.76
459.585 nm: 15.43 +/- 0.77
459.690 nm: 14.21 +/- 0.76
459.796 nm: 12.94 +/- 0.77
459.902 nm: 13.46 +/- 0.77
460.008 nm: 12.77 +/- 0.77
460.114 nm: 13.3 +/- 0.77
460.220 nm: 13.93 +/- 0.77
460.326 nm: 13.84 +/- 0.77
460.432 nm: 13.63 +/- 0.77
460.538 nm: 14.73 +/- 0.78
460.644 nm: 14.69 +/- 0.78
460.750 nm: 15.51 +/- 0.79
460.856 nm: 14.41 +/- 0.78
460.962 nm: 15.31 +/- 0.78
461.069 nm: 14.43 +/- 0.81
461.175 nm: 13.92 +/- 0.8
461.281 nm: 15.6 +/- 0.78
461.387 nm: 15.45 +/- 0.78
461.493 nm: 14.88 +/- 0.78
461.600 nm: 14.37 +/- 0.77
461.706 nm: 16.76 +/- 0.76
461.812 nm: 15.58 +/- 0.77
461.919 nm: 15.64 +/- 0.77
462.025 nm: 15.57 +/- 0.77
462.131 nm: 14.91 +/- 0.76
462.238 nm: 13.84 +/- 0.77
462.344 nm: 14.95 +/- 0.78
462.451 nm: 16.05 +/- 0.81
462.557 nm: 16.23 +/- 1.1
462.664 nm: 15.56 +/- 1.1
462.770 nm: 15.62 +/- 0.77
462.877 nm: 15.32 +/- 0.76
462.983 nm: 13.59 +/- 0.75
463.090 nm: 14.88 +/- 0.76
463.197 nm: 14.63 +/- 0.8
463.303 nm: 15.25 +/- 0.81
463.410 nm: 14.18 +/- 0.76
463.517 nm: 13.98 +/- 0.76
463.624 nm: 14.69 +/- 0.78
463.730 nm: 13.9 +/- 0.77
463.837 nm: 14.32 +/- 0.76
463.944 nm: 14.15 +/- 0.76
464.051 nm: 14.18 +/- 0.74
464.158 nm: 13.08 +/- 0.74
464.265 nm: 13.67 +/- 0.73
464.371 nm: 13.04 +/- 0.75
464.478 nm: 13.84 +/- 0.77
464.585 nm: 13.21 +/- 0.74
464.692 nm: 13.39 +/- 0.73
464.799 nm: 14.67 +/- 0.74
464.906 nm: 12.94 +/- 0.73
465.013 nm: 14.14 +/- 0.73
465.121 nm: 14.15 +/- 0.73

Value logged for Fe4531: 0.37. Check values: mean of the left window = 15.1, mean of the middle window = 13.6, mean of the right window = 14.5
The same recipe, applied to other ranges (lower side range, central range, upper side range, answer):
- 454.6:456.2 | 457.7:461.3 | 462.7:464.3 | 0.03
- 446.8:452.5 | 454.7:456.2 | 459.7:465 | 0.02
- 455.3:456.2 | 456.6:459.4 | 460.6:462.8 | 0.15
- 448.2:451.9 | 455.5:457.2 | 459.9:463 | 0.02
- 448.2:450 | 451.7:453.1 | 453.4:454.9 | 0.02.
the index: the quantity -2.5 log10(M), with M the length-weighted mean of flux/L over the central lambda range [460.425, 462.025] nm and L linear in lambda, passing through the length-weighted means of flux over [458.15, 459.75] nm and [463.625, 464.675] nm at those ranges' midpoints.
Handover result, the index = -0.08 mag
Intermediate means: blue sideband 14.1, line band 15.1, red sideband 13.8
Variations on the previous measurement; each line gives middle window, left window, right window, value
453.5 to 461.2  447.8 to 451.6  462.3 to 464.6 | 0.03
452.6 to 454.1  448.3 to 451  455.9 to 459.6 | 0.10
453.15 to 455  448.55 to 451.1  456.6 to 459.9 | 0.07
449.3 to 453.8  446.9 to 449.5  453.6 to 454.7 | -0.02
